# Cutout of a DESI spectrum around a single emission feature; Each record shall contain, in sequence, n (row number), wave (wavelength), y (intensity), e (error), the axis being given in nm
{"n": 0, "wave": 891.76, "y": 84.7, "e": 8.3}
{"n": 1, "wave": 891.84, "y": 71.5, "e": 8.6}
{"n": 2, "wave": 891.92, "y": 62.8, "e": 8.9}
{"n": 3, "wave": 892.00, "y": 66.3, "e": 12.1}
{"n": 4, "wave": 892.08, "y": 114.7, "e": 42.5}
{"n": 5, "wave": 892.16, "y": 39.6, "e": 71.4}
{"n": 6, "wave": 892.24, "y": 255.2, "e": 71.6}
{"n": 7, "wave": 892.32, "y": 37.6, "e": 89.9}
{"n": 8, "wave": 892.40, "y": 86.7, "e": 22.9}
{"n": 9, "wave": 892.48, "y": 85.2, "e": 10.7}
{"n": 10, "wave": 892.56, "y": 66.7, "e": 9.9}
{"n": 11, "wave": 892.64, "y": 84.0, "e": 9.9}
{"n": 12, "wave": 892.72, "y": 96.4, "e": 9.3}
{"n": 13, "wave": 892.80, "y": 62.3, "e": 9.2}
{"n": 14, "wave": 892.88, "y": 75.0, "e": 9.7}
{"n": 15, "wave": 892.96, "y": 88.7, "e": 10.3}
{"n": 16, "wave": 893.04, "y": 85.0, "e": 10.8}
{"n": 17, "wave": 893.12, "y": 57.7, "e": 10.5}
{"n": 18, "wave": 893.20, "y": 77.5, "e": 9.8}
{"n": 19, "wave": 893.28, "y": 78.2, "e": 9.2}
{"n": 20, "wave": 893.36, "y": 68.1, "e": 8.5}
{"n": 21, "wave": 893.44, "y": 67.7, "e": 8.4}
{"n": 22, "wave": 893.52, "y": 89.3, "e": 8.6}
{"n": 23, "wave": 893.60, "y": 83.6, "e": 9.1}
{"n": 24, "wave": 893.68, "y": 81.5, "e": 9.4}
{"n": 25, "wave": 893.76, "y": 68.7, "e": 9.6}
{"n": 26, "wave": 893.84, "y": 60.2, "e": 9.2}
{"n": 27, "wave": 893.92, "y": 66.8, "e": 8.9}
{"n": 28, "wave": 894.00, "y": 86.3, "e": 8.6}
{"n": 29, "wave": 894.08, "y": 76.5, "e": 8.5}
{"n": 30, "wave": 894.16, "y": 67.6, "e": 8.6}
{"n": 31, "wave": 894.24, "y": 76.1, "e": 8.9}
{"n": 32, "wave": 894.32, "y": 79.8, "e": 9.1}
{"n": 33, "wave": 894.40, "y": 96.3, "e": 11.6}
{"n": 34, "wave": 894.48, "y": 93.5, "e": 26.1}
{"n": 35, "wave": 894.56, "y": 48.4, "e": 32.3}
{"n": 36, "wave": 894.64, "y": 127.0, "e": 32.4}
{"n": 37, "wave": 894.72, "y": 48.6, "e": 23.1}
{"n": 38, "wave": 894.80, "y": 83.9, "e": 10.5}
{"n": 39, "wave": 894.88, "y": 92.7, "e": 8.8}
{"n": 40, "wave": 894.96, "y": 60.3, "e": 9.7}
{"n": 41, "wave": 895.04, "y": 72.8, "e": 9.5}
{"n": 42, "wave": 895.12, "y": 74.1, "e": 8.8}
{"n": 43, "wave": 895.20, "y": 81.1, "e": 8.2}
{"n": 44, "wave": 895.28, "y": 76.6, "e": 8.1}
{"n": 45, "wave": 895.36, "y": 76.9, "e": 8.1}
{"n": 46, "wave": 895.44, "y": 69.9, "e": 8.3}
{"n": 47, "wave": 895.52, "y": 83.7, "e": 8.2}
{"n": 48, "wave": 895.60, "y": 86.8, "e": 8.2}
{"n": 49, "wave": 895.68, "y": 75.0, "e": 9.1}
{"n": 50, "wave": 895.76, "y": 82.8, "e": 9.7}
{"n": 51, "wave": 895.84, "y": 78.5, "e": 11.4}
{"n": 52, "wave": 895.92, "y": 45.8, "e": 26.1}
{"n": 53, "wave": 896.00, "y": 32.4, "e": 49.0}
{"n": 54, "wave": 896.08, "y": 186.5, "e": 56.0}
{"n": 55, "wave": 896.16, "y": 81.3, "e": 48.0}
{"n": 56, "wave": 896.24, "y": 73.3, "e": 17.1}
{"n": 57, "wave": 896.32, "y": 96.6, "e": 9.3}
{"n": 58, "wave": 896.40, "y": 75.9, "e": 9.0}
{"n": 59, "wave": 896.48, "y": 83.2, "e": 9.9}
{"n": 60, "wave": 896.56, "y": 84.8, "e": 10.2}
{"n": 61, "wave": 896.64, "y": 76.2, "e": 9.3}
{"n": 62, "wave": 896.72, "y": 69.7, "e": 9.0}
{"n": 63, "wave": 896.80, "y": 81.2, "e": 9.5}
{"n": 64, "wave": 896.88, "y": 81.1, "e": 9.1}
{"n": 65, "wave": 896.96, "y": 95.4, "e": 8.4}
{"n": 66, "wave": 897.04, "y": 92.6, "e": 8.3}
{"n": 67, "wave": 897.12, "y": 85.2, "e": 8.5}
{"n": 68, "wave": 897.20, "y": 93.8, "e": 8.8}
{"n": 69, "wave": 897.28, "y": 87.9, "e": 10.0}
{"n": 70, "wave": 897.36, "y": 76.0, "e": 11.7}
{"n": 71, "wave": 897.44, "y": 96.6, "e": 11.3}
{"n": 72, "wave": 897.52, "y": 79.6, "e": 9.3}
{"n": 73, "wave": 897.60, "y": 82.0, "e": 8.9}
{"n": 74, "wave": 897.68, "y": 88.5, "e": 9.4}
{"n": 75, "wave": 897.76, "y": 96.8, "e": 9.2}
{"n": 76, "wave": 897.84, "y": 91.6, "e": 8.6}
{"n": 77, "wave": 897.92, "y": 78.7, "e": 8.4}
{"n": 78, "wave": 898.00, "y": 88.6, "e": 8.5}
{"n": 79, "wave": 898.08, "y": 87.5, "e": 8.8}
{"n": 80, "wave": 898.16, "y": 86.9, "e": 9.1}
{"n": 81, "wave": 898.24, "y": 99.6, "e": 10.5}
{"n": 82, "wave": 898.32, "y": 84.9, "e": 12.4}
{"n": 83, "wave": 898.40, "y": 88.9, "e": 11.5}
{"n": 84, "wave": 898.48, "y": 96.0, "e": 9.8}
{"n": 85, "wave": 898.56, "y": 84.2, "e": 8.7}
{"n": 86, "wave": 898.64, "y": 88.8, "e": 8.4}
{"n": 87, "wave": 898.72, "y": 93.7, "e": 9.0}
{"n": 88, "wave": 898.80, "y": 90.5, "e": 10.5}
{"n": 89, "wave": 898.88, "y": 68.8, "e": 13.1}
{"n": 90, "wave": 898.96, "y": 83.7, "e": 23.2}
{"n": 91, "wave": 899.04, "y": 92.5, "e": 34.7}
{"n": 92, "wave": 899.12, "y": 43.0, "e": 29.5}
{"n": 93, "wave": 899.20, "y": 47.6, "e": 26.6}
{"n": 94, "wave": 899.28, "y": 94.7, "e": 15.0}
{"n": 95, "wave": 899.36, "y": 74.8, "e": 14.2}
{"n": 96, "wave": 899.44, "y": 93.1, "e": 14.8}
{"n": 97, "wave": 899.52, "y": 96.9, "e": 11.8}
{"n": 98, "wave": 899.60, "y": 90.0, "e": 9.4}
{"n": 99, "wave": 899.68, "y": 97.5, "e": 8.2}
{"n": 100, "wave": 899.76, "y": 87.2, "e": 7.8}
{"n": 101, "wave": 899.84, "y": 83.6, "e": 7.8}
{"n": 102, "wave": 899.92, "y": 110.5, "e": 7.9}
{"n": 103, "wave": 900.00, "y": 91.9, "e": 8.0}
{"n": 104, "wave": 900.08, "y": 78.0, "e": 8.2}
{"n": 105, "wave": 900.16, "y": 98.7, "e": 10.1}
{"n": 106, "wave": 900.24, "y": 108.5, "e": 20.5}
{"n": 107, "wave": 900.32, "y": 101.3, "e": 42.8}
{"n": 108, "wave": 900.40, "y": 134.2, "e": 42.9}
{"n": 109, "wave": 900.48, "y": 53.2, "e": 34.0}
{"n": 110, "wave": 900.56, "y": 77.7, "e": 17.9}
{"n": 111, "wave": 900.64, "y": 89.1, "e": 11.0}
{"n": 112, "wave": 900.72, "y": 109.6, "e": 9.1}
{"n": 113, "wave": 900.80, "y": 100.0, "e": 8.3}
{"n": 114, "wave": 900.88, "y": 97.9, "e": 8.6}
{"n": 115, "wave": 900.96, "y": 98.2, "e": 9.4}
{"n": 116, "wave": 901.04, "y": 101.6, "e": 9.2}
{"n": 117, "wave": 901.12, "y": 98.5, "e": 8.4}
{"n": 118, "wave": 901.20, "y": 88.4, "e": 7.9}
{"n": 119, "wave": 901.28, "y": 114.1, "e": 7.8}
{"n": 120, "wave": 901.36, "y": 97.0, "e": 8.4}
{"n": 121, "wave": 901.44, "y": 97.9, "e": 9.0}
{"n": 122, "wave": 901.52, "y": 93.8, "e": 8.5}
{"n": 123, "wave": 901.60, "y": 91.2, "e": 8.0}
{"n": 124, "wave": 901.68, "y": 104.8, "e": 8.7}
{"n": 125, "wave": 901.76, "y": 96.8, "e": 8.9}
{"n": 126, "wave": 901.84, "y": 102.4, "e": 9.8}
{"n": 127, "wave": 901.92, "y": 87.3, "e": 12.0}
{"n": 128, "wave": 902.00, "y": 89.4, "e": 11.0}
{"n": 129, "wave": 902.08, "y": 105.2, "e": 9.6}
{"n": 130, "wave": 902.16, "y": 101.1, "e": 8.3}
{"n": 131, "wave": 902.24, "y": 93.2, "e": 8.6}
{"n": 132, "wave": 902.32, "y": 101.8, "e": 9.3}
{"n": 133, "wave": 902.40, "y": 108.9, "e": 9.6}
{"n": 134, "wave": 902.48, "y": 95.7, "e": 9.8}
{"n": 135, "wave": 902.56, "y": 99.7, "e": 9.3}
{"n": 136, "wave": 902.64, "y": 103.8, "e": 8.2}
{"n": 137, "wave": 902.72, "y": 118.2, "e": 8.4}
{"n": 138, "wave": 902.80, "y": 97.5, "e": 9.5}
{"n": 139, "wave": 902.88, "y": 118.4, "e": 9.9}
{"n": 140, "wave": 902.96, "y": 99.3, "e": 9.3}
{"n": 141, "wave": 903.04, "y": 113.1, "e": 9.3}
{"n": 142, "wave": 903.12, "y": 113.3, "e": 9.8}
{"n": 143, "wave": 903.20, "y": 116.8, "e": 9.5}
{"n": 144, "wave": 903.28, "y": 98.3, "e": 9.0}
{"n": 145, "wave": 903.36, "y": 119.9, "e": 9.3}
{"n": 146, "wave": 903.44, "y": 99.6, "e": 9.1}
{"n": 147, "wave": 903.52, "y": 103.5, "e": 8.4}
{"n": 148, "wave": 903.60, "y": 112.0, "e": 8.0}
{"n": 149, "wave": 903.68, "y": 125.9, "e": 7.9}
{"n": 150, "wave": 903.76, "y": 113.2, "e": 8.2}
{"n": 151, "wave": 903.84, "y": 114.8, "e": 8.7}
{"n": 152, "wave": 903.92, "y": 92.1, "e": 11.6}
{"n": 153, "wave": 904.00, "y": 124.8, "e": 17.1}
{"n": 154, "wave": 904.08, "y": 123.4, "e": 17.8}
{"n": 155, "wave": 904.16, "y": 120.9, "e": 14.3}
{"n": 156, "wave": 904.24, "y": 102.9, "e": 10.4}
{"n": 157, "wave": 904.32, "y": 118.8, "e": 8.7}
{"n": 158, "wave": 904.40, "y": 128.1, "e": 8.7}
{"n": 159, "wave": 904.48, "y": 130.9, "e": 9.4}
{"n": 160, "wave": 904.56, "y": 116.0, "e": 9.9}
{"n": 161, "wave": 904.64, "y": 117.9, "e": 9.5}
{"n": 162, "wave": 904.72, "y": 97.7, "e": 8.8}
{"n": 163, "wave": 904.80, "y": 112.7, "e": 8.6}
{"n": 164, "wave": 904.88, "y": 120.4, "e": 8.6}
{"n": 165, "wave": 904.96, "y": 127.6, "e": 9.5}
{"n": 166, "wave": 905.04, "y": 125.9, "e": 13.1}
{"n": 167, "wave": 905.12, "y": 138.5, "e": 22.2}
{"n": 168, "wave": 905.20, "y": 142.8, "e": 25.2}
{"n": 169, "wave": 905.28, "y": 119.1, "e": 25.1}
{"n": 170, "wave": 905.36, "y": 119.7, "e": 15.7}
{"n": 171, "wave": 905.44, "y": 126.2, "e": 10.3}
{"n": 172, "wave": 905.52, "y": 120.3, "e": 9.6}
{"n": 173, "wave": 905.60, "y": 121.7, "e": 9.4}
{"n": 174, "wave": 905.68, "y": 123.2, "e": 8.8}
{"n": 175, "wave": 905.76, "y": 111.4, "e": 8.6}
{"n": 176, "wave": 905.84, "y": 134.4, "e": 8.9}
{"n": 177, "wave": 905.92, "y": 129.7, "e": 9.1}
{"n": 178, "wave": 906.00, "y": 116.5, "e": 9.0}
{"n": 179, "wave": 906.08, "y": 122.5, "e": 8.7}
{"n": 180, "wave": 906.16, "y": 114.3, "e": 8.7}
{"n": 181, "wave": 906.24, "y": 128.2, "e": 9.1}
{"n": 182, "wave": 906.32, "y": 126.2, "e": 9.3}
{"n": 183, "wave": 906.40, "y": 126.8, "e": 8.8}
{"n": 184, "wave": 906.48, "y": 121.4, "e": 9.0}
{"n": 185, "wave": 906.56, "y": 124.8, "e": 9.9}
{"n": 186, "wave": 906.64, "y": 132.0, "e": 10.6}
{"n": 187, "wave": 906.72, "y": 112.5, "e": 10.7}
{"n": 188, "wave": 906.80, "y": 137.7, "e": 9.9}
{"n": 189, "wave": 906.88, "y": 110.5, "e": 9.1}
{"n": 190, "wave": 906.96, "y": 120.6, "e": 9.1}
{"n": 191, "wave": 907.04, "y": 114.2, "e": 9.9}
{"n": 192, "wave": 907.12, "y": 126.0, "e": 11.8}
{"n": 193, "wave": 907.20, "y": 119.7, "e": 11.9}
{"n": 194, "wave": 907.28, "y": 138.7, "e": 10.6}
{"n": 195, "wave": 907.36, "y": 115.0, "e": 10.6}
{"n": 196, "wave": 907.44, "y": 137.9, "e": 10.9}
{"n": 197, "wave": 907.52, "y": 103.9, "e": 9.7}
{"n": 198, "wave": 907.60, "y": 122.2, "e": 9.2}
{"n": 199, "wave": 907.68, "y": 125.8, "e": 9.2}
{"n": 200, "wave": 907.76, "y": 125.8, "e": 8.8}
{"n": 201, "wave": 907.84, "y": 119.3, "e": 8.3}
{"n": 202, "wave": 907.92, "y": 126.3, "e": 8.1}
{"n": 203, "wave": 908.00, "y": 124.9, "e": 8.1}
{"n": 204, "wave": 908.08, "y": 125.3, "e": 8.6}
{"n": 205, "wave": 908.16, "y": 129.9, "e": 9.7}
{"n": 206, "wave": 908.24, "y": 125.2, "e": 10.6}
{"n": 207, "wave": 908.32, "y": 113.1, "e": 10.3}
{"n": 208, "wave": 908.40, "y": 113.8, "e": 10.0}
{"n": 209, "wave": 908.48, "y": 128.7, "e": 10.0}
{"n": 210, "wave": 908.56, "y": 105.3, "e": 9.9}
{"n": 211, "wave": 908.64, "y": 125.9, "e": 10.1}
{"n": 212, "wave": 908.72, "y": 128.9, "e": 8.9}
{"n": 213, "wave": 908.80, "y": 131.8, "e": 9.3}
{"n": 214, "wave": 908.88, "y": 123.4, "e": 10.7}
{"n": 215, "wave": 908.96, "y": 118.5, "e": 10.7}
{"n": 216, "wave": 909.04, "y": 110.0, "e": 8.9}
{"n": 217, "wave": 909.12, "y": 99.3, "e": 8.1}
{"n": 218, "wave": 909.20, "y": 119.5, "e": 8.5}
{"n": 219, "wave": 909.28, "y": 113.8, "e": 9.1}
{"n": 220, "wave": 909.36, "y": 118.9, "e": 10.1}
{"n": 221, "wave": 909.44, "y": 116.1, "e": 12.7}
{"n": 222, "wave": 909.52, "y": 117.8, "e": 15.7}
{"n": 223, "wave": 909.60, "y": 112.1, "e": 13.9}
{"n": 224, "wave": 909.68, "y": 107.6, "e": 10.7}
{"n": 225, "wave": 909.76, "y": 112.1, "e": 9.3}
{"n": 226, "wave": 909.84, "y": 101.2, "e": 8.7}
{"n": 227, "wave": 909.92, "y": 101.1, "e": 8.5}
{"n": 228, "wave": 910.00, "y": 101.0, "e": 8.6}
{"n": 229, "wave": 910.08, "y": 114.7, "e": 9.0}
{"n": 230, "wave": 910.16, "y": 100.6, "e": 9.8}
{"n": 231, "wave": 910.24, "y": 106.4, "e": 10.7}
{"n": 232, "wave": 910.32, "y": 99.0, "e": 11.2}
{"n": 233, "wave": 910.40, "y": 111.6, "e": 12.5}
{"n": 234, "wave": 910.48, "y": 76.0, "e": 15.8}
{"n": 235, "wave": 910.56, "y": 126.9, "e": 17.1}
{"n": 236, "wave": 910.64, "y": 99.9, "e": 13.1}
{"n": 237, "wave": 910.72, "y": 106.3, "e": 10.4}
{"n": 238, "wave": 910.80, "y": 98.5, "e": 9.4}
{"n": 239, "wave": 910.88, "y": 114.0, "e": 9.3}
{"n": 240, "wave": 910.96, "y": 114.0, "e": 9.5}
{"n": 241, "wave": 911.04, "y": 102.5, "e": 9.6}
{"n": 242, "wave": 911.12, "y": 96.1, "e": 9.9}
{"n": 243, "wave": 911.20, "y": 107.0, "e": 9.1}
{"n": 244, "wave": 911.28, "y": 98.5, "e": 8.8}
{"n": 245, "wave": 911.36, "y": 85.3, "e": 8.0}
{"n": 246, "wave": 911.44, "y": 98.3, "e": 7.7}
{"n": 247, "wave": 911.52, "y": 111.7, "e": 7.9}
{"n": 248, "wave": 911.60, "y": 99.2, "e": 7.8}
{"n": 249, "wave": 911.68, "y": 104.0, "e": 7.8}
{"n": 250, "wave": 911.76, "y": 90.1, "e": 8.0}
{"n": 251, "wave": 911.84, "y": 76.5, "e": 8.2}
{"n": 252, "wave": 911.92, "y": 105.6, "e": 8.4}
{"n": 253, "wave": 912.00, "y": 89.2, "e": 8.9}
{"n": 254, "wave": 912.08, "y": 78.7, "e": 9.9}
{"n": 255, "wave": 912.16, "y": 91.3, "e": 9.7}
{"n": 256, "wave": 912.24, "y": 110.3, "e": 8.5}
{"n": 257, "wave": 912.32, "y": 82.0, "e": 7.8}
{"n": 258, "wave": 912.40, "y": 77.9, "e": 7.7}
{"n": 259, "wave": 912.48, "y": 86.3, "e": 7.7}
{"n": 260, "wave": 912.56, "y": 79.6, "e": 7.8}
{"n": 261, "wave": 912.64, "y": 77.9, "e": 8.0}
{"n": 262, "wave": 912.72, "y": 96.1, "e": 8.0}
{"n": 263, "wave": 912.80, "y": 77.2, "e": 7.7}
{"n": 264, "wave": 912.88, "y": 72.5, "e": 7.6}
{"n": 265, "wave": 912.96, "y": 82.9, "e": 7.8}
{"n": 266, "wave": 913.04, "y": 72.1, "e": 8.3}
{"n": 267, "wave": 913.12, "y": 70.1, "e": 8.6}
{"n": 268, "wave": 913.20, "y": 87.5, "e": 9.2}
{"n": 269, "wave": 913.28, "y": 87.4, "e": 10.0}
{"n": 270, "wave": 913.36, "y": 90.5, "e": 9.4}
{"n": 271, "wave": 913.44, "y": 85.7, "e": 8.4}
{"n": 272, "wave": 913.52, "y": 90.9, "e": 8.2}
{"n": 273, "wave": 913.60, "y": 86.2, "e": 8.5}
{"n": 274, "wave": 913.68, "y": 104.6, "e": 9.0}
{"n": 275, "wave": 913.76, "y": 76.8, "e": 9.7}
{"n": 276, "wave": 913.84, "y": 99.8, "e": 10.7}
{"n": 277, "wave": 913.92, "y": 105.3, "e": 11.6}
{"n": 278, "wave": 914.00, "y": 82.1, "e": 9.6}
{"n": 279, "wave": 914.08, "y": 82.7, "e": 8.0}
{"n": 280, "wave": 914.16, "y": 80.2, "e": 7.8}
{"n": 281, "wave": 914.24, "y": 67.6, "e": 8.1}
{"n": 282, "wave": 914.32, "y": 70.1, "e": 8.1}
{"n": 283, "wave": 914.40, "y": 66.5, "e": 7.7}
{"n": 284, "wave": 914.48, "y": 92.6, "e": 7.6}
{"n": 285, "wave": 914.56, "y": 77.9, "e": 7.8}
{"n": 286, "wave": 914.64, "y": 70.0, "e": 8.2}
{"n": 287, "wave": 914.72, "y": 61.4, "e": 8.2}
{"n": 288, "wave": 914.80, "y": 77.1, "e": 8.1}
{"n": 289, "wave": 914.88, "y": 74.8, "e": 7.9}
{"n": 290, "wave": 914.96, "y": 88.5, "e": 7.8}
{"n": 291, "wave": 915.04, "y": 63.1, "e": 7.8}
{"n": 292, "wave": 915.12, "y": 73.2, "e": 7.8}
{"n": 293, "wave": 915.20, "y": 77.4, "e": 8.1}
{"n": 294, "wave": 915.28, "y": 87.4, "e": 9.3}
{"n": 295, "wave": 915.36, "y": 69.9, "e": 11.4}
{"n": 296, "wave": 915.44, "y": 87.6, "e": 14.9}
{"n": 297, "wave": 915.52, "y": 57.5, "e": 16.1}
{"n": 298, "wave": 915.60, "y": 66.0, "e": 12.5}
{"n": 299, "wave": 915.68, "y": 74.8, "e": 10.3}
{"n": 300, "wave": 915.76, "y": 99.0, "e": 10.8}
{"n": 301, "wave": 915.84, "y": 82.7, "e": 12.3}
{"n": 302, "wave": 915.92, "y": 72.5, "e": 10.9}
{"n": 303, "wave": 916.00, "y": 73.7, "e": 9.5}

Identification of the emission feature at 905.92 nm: Mg II 2798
